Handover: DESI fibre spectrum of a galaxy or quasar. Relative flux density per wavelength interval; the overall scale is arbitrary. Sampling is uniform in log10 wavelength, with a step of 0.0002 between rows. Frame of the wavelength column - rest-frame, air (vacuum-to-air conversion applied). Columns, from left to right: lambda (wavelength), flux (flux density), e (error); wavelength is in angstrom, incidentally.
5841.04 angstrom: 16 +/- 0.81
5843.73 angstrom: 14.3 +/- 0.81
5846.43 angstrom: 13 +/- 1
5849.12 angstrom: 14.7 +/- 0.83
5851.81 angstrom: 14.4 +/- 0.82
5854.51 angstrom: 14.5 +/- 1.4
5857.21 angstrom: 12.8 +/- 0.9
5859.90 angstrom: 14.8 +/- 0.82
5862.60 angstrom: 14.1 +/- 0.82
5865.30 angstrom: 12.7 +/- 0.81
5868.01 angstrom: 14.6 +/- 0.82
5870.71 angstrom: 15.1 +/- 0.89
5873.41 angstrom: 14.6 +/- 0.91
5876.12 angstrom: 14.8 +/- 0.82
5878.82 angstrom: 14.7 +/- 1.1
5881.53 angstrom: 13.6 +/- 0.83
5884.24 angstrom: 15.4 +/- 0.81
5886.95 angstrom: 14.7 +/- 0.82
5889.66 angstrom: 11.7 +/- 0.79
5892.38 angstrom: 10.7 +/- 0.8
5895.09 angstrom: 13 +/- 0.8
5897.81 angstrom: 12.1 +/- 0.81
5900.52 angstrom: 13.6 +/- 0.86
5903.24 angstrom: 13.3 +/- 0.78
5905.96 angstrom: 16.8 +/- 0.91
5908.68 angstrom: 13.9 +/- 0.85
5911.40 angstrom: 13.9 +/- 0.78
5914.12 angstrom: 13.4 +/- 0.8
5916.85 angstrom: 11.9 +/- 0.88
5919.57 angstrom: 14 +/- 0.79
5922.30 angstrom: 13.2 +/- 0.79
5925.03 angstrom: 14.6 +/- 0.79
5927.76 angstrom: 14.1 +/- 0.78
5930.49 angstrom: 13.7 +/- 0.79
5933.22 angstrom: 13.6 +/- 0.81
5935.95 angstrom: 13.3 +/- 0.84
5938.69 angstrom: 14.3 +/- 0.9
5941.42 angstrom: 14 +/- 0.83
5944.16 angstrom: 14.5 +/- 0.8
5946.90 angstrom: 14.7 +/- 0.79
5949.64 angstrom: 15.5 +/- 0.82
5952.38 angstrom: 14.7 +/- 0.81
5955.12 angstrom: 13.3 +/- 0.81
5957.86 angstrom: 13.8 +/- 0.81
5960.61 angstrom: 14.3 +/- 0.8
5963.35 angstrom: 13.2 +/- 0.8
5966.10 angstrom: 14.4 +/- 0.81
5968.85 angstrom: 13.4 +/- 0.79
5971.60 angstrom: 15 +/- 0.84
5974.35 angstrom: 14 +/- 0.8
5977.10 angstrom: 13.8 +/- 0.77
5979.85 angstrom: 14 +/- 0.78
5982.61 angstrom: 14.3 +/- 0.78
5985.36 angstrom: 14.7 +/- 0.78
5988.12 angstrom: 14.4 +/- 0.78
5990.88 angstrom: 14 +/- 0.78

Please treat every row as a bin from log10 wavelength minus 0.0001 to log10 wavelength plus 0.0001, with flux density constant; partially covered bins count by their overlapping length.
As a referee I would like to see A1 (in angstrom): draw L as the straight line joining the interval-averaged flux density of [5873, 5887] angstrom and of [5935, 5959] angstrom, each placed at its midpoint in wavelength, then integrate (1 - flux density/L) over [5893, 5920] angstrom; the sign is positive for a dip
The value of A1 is 1.8 angstrom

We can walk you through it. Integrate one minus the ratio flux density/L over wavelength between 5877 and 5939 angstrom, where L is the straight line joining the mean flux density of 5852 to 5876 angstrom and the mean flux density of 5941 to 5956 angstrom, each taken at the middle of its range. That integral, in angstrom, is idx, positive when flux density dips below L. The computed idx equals 3.2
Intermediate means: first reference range 14.2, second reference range 14.5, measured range 13.6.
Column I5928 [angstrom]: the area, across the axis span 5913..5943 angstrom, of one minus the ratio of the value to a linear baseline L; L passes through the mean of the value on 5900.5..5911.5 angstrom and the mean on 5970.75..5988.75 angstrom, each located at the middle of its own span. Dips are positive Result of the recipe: 1.5 angstrom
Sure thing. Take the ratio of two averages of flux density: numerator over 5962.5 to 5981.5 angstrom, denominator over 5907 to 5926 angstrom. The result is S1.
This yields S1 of 1.0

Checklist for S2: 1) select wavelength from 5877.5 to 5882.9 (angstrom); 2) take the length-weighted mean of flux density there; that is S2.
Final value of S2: 14.1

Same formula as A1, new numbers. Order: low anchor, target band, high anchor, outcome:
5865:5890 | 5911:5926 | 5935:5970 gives 0.8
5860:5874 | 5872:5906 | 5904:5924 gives 1.0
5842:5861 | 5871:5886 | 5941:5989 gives -0.6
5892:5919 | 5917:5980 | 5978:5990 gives -0.6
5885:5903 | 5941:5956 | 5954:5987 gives -0.9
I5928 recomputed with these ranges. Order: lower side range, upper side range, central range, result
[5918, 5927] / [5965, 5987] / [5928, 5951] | -0.33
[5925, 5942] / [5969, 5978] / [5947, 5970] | -0.08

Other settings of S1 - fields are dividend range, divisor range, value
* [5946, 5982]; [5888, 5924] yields 1.07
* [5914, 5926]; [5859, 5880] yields 0.93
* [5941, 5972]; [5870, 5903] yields 1.04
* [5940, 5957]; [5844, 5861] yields 1.03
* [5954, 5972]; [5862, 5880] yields 0.96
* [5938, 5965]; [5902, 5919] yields 1.03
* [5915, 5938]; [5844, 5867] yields 0.98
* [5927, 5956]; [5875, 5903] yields 1.06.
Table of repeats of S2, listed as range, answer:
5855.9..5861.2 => 13.8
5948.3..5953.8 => 15.1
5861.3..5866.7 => 13.4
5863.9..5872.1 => 14.1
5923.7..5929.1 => 14.3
